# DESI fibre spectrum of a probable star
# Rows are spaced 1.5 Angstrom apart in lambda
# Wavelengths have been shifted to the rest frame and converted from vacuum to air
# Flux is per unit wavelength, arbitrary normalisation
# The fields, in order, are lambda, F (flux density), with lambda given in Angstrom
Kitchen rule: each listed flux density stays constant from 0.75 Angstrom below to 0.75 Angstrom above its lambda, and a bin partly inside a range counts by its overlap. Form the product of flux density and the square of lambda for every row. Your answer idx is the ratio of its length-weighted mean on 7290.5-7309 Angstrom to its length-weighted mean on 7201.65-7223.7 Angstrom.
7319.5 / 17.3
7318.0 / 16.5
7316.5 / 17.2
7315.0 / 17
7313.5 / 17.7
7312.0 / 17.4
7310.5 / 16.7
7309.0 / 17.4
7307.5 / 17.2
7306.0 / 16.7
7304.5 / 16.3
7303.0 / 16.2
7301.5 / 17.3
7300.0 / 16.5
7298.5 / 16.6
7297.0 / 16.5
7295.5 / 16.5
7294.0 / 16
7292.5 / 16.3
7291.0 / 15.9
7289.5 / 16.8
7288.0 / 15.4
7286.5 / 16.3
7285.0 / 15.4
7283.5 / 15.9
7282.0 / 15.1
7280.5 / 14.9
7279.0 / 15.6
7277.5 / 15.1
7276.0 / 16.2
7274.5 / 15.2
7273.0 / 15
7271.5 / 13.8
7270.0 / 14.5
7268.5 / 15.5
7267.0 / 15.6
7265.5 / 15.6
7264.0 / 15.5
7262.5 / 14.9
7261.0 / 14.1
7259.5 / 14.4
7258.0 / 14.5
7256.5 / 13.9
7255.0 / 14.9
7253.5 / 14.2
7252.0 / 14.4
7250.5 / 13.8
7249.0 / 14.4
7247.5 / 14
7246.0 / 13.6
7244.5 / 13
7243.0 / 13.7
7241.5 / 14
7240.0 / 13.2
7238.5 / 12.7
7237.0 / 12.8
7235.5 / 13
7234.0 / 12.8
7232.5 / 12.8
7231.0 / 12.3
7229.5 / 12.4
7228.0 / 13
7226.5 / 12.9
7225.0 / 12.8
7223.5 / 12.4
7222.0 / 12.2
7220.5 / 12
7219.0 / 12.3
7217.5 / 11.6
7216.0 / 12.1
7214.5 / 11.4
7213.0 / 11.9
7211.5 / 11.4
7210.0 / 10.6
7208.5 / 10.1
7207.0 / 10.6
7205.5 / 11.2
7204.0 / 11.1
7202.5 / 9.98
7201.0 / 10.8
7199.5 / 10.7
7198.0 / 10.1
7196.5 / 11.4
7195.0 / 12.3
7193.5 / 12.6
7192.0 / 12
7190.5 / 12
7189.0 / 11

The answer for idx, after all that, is 1.49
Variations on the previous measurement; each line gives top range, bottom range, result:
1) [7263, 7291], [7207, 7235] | 1.30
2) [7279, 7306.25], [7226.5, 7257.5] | 1.22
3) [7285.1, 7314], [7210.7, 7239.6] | 1.37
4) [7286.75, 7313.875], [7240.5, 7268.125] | 1.17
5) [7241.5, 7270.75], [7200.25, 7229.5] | 1.26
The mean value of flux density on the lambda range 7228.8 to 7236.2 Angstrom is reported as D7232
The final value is 12.7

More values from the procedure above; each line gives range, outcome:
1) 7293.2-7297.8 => 16.3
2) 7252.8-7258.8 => 14.4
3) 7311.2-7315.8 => 17.4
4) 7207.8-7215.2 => 11.1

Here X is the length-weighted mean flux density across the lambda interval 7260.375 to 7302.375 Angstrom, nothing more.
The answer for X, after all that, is 15.6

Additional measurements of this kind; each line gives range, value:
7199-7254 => 12.4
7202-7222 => 11.3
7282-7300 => 16.1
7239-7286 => 14.6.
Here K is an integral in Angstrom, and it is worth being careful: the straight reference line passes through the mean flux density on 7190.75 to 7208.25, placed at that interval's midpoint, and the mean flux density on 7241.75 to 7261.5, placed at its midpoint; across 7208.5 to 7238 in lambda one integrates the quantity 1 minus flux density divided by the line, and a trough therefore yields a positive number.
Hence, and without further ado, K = 0.7 Angstrom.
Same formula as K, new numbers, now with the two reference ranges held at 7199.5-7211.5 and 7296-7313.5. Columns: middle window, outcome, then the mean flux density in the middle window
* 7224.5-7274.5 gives -1.87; 13.9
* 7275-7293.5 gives -0.21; 15.7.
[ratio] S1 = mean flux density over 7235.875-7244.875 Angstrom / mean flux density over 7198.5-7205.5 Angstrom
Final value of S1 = 1.2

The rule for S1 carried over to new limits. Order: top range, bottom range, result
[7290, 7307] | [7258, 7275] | 1.10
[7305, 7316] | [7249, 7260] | 1.20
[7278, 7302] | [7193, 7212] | 1.46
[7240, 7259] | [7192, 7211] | 1.27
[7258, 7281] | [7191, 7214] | 1.35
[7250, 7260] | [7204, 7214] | 1.30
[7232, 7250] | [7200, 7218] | 1.21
